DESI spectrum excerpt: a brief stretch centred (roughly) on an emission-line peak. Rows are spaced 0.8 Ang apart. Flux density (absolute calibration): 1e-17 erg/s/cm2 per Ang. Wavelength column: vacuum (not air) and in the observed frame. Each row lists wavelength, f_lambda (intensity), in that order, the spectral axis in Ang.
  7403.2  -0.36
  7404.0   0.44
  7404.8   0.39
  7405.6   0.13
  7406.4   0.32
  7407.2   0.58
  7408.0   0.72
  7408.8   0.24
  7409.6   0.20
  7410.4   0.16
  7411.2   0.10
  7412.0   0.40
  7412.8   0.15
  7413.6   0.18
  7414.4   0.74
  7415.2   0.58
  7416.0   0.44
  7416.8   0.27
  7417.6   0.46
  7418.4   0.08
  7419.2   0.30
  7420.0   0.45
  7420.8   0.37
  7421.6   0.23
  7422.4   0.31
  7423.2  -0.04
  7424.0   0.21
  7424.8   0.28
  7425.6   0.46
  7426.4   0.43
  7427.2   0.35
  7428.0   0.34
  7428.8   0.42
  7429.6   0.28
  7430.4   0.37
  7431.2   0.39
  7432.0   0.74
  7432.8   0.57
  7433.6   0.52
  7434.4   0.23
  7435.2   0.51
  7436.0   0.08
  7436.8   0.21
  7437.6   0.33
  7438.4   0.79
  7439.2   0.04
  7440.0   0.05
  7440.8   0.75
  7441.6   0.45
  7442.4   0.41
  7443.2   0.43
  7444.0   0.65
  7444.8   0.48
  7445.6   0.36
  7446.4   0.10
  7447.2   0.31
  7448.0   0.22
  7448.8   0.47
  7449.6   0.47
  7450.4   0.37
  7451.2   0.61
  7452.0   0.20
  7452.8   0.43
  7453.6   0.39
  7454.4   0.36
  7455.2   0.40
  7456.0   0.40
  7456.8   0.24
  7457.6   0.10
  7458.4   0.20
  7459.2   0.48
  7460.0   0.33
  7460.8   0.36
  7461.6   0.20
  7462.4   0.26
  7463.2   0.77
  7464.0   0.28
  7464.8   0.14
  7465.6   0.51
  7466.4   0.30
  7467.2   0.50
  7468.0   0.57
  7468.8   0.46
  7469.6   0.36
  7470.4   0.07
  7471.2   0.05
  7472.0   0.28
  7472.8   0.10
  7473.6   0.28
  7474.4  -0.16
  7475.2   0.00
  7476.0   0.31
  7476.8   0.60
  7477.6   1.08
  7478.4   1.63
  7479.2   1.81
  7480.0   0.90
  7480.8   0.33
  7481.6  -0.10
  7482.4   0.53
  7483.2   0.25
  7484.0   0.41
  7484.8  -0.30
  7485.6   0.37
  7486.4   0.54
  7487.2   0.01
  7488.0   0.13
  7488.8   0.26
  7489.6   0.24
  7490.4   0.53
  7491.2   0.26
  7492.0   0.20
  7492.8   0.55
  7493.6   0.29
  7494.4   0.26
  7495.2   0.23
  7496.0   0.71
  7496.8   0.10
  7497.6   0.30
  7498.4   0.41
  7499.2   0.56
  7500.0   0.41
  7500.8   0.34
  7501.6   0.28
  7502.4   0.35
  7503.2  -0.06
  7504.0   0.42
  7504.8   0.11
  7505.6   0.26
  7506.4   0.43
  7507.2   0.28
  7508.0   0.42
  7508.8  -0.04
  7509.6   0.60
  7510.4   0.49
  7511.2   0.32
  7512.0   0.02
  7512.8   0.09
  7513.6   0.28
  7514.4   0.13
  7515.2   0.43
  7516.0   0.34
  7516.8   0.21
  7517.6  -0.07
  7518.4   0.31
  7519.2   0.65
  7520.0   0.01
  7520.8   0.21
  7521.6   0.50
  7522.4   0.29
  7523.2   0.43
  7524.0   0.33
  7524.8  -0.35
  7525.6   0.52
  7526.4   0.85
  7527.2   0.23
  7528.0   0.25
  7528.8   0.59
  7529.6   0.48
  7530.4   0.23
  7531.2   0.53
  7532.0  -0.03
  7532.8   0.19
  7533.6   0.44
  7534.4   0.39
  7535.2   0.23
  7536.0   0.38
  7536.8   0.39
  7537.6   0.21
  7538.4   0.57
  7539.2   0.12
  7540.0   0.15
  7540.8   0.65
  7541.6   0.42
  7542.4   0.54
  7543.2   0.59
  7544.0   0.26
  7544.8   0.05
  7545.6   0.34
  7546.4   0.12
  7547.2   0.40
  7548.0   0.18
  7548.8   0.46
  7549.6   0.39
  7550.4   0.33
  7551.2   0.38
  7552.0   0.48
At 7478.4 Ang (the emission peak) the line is H-alpha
